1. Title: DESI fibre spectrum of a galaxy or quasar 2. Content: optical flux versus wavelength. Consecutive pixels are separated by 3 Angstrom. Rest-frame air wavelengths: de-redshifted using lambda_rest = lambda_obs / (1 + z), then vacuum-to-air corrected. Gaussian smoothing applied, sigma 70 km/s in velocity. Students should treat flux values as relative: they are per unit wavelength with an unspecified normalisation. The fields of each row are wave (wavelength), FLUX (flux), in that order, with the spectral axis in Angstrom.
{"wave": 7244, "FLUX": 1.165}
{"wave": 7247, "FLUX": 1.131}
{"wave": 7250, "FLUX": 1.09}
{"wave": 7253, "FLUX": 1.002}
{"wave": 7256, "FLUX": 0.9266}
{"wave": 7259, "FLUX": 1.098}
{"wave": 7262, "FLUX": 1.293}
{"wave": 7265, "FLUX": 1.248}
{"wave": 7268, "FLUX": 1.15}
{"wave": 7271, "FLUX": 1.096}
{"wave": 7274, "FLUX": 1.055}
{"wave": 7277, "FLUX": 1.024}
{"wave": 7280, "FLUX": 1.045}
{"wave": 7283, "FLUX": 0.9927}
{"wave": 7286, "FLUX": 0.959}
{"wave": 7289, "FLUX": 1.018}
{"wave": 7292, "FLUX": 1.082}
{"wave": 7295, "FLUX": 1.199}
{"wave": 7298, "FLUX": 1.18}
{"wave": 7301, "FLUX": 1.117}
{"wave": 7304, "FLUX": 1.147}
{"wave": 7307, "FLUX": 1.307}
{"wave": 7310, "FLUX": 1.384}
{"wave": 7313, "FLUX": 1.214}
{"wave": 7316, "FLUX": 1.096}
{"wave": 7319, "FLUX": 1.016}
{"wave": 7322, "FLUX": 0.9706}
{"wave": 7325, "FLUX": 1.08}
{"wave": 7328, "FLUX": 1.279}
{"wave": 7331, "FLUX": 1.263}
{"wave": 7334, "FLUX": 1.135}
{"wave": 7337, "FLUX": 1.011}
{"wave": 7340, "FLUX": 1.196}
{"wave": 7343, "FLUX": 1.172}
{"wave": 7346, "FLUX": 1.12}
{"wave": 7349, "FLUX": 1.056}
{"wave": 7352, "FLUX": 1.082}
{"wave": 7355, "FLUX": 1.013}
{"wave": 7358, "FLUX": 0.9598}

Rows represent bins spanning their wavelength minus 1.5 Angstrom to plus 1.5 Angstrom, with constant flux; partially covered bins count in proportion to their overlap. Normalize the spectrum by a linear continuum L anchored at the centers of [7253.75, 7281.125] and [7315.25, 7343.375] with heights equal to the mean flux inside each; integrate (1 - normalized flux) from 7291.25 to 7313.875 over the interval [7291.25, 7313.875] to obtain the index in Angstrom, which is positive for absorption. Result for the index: -1.93 Angstrom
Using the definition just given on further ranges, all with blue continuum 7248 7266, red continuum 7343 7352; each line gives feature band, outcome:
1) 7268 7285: 0.9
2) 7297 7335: -2.3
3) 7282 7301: 0.5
